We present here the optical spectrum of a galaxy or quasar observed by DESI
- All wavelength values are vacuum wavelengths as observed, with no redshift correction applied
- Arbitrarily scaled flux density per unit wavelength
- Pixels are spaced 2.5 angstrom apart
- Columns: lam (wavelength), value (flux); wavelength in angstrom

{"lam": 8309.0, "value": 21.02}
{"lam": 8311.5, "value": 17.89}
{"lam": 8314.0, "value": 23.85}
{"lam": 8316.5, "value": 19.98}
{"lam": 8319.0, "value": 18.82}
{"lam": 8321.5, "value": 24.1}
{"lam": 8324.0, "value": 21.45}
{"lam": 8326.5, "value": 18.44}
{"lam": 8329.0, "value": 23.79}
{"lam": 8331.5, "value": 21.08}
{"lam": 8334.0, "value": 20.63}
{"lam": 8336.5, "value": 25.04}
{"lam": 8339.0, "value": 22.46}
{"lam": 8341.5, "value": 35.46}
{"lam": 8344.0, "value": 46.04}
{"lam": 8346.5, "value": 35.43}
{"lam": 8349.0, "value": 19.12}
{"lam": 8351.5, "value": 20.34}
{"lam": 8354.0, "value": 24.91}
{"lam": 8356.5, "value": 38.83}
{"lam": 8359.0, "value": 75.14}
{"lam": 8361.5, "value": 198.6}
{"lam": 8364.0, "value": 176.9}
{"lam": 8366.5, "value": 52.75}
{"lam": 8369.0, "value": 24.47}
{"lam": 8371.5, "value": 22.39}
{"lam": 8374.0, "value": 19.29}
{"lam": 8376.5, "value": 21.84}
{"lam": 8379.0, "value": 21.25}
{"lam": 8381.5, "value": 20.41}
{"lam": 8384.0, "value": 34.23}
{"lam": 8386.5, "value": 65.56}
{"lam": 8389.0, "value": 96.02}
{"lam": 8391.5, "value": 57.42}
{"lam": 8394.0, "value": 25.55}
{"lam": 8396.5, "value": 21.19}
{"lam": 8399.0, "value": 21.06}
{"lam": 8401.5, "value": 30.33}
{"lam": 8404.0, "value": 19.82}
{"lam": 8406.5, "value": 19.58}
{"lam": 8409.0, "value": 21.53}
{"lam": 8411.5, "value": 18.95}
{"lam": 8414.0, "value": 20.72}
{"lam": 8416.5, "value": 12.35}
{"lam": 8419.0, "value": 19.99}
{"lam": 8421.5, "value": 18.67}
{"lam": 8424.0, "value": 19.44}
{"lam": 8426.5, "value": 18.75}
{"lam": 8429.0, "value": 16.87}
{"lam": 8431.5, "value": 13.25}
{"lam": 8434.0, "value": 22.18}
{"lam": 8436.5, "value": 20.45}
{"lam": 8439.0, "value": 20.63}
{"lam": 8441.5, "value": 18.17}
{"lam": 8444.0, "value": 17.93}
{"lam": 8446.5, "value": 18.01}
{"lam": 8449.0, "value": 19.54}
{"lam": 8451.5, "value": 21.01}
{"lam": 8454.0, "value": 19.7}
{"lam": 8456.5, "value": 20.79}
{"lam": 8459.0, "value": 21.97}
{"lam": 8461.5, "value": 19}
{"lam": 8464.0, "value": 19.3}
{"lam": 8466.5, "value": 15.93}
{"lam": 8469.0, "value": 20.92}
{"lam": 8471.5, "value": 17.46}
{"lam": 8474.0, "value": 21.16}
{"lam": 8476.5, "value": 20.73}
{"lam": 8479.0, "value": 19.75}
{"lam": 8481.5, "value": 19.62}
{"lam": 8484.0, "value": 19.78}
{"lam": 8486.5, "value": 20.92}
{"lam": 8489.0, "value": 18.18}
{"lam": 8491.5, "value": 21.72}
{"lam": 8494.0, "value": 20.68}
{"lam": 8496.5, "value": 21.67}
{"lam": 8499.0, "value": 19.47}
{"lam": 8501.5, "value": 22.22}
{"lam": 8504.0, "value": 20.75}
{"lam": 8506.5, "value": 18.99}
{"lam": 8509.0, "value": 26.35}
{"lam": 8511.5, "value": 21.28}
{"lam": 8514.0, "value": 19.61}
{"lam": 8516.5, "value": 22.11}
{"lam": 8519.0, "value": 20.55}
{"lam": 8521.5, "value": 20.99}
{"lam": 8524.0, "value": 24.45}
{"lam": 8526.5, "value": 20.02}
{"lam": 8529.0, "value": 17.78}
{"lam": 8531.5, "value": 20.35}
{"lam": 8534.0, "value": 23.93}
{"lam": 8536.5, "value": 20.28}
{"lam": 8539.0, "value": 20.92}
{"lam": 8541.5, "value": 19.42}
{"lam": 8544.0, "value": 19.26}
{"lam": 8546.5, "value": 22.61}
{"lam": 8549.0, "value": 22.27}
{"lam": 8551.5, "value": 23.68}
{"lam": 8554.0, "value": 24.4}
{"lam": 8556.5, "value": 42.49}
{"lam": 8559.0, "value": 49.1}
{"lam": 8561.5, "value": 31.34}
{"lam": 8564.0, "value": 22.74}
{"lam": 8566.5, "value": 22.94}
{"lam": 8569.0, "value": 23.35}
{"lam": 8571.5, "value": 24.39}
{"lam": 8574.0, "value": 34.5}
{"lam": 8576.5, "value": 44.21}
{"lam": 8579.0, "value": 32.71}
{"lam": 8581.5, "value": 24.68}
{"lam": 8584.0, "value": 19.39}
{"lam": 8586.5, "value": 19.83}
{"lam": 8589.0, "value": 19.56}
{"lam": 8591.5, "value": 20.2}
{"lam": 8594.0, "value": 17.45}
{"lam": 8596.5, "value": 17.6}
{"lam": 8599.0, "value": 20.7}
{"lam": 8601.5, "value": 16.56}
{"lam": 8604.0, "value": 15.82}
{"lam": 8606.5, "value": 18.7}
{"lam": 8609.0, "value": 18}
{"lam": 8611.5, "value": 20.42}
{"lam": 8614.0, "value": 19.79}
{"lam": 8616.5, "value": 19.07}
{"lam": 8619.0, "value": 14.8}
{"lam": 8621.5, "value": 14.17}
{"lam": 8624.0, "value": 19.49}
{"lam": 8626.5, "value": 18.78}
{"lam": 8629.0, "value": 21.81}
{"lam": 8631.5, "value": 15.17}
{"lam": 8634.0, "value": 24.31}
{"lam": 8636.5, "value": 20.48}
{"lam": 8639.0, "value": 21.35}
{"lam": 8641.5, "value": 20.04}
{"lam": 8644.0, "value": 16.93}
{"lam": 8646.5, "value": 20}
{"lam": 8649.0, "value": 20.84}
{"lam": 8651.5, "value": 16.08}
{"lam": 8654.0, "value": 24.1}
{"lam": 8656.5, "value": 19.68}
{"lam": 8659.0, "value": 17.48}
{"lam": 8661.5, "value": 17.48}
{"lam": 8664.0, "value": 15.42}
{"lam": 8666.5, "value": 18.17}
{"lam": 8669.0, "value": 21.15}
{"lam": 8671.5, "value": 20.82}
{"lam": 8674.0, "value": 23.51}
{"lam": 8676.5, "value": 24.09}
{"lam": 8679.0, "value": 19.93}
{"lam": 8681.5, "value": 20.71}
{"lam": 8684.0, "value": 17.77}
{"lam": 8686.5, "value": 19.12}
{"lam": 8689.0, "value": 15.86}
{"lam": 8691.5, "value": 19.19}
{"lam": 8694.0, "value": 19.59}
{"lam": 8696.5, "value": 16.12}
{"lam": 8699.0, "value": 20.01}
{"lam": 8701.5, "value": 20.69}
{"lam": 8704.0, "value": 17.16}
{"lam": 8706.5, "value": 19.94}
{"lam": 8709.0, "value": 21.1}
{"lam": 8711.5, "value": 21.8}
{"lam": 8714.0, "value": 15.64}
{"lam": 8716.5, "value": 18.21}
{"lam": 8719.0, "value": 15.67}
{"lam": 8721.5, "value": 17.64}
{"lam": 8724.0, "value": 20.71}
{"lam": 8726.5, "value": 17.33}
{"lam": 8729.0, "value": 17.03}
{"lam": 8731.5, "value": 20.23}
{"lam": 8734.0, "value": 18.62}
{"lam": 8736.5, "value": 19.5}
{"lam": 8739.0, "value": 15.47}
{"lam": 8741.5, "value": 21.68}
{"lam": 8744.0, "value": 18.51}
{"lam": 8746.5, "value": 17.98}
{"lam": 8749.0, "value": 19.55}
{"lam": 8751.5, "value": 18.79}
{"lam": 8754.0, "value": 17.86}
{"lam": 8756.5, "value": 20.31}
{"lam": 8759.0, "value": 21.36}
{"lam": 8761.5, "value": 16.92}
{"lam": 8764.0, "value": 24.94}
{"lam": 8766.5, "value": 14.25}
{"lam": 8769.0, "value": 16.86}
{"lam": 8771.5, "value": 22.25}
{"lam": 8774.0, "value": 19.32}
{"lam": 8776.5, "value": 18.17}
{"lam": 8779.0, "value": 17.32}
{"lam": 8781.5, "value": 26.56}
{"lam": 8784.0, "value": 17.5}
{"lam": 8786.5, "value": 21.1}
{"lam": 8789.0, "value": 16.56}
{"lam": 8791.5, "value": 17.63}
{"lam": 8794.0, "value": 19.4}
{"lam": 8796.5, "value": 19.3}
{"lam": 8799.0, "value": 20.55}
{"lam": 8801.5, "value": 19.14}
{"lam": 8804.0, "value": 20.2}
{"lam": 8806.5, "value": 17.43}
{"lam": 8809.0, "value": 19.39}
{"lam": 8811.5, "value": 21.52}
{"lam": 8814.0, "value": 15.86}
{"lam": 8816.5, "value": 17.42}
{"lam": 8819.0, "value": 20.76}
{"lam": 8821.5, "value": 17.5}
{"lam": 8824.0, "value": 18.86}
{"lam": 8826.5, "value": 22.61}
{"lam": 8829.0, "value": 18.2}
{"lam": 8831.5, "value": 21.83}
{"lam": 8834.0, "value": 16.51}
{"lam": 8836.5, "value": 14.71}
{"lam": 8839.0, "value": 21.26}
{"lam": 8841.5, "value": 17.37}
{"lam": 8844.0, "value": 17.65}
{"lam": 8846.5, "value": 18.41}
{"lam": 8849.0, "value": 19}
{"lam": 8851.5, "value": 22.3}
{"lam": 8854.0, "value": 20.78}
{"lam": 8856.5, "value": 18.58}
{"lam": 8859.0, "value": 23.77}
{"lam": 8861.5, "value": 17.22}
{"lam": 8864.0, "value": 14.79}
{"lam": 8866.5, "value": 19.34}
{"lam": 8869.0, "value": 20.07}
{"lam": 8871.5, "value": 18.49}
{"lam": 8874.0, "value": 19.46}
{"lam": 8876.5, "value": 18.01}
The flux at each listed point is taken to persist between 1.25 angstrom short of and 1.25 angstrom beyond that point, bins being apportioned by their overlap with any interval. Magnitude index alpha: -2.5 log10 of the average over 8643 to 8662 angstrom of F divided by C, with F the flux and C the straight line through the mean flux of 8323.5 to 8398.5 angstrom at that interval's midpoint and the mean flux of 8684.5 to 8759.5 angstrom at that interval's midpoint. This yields 0.221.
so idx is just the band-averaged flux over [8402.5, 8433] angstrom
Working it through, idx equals 18.5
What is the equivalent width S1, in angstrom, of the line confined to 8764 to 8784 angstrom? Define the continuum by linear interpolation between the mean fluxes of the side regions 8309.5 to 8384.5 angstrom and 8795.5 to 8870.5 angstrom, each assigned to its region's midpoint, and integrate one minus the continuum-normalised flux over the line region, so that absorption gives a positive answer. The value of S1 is 1.75 angstrom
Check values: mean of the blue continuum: 38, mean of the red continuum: 19.1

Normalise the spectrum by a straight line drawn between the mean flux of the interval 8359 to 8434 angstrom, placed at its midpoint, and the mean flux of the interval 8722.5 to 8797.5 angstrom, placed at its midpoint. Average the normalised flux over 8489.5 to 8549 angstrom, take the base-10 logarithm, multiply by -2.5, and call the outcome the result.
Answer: 0.47 mag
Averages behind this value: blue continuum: 39.3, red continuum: 19.1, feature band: 21.1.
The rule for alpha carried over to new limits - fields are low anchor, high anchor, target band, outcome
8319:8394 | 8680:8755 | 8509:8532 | 0.46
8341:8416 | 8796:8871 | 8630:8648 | 0.43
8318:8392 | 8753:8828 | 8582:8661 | 0.44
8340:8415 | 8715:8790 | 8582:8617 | 0.46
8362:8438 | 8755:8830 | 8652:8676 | 0.22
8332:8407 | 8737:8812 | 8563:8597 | 0.25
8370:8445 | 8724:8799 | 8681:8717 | 0.08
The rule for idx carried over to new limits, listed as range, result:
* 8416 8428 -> 18.2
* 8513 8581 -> 25.6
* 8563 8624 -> 21.7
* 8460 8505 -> 20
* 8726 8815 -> 19.1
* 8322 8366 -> 48.1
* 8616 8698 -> 19.2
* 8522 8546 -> 20.8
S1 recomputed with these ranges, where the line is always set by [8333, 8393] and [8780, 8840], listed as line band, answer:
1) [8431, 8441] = 5.6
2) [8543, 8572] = 6.8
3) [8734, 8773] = 6.6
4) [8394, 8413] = 10.0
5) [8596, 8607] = 5.1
